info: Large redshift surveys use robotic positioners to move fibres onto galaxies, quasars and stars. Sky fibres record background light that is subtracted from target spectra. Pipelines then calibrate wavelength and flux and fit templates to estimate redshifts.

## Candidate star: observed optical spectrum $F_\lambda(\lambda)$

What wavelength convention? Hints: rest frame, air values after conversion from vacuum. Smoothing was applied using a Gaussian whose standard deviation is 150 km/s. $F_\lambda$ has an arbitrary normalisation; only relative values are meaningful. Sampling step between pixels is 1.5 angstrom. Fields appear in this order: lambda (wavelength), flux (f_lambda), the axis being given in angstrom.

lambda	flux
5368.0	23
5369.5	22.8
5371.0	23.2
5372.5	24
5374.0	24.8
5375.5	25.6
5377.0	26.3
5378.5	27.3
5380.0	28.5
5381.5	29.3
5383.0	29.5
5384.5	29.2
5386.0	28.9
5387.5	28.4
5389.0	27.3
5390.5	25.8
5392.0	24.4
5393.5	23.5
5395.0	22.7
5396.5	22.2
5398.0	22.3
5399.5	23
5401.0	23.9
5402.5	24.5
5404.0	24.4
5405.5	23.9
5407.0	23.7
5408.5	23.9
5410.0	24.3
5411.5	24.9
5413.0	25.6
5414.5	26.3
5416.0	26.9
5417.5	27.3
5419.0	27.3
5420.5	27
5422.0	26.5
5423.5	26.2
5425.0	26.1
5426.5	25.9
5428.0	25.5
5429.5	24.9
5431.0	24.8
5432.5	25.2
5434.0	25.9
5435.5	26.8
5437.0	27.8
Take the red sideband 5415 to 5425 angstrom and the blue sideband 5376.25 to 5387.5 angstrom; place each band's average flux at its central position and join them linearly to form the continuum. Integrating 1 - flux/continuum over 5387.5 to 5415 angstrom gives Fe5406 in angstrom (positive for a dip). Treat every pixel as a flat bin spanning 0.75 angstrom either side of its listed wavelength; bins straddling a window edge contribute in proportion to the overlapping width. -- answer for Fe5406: 3.2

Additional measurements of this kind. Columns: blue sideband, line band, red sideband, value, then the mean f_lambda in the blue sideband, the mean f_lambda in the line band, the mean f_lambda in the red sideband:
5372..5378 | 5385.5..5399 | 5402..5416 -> 0.0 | 25.3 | 24.9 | 24.7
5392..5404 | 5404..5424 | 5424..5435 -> -1.0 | 23.3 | 25.6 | 25.5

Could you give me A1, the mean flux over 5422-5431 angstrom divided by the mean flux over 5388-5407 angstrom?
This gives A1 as 1.1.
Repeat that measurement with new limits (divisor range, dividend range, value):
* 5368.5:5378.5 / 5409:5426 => 1.06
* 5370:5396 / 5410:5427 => 1.00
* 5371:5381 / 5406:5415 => 0.95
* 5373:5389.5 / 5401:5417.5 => 0.90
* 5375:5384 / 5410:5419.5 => 0.94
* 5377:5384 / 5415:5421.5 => 0.95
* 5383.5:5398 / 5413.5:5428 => 1.03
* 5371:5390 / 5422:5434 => 0.94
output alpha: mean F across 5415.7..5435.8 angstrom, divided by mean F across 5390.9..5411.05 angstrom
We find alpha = 1.11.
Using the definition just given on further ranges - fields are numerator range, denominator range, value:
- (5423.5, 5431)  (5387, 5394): 0.99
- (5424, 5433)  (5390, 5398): 1.08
